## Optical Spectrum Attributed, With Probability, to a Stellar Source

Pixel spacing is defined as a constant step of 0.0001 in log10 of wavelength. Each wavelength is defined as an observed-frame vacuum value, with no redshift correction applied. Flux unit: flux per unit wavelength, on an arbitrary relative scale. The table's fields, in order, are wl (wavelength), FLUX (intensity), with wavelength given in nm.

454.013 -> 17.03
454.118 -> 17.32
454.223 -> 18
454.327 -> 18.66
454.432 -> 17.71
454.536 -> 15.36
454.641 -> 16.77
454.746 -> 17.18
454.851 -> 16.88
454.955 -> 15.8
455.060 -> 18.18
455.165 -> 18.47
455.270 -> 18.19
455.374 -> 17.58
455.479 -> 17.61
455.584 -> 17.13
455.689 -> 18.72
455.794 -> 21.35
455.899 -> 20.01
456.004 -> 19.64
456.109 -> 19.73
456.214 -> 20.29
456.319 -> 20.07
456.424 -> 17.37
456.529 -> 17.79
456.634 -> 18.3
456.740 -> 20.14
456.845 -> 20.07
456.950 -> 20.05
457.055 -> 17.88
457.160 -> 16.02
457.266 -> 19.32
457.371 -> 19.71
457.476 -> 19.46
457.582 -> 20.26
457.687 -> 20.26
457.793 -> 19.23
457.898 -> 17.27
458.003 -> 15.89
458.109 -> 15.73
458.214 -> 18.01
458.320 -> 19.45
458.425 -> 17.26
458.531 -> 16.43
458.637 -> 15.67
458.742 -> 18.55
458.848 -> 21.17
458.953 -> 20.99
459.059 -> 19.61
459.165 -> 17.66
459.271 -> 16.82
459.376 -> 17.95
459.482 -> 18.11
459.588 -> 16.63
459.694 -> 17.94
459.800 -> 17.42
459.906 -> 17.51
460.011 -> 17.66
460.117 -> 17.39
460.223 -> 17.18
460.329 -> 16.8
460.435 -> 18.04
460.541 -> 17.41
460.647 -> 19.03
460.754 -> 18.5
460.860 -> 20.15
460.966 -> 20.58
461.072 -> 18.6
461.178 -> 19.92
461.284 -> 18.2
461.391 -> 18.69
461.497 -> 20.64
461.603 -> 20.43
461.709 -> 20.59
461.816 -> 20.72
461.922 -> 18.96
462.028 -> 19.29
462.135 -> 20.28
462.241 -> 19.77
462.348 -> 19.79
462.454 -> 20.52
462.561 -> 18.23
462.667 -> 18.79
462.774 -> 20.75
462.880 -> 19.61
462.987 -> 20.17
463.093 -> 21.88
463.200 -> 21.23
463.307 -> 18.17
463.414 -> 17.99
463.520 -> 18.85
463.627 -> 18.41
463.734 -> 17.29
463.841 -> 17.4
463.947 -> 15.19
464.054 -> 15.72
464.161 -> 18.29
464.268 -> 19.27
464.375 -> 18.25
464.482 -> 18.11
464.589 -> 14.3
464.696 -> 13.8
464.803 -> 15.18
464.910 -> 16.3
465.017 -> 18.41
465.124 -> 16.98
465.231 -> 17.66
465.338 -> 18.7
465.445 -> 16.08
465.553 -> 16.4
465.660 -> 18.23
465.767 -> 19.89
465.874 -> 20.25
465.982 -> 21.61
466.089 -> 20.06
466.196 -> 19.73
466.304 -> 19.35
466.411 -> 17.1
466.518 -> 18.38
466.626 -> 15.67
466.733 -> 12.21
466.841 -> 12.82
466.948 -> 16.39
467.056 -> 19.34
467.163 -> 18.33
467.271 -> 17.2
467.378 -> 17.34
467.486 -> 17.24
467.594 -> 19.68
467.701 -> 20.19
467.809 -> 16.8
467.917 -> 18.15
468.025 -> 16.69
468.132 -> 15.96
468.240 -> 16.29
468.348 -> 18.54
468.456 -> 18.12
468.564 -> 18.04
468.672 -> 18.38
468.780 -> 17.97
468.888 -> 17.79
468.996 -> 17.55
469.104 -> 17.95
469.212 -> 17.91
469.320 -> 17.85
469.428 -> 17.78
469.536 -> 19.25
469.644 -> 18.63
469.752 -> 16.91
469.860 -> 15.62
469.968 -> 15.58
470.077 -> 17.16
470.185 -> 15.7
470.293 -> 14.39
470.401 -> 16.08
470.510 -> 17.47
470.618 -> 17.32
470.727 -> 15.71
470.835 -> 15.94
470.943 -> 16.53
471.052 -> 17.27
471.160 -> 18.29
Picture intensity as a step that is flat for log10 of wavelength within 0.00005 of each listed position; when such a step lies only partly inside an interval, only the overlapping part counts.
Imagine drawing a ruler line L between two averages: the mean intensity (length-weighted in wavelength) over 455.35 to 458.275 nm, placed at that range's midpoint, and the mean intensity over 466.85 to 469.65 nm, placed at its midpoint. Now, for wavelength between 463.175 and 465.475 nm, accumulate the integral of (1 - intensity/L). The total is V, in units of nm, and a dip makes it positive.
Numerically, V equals 0.10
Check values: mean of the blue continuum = 18.8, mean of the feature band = 17.3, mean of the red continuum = 17.8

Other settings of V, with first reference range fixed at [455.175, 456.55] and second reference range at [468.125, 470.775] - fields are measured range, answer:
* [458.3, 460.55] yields 0.071 nm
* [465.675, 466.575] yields -0.094 nm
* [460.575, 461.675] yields -0.073 nm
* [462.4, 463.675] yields -0.109 nm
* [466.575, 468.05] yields 0.039 nm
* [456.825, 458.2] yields 0.015 nm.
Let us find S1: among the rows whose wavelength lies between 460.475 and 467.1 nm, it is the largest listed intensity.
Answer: 21.88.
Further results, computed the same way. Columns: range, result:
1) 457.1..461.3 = 21.17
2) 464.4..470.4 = 21.61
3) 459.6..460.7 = 19.03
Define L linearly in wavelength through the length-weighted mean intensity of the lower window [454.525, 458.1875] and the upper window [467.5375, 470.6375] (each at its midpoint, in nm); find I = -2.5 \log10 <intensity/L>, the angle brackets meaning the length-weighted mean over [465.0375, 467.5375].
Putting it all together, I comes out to 0.00 mag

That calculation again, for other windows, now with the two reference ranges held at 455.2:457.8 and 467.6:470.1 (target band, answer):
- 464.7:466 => 0.02 mag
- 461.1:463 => -0.07 mag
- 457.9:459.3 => 0.05 mag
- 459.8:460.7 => 0.06 mag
